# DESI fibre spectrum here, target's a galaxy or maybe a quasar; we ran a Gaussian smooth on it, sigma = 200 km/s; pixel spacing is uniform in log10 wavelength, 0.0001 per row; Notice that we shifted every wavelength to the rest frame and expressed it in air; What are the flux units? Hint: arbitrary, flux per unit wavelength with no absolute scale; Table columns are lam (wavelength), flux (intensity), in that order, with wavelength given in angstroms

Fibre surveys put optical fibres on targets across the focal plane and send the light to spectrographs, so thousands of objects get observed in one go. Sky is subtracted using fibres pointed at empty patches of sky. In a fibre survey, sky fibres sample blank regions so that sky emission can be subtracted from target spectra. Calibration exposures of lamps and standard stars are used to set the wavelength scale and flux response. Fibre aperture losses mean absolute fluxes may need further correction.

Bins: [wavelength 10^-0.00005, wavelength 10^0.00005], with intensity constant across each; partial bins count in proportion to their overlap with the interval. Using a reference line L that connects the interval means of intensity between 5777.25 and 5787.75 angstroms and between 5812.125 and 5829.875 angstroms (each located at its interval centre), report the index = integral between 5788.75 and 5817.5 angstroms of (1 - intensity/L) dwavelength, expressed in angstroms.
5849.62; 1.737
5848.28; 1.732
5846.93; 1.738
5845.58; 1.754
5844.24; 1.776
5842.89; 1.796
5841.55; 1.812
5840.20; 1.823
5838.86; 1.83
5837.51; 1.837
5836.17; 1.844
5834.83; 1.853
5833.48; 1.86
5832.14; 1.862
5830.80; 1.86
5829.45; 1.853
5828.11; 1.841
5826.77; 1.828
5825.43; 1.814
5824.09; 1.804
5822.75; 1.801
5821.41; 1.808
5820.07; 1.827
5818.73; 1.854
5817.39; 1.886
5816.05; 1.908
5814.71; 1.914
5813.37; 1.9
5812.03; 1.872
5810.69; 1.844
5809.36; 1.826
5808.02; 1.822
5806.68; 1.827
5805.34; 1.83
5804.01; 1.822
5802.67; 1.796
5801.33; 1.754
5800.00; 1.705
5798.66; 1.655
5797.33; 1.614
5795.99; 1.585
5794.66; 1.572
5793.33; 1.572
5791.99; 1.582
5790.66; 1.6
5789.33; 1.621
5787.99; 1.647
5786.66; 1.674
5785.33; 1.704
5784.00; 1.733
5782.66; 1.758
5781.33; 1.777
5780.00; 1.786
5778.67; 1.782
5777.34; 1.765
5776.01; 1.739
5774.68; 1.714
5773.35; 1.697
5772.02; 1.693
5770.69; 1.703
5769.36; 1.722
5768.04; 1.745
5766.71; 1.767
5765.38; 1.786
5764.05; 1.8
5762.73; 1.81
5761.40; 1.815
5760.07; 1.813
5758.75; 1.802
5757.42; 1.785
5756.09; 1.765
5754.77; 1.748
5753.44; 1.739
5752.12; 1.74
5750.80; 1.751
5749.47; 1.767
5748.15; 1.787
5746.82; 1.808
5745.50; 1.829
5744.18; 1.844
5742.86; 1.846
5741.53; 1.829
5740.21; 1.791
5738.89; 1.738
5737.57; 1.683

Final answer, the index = 0.8 angstroms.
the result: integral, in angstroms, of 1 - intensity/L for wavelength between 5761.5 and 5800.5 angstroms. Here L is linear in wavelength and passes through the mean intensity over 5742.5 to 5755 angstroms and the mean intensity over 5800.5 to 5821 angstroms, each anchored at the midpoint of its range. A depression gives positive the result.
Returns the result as 2.4 angstroms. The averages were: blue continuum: 1.79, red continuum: 1.84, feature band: 1.7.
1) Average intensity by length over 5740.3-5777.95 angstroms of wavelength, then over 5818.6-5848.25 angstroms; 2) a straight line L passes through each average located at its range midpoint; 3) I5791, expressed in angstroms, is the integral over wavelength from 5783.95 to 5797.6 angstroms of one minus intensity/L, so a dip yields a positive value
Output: 1.3 angstroms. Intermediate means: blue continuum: 1.77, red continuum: 1.82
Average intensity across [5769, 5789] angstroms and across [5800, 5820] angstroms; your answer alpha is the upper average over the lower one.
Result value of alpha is 1.07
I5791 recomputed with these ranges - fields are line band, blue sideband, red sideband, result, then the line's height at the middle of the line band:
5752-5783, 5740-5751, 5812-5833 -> 1.01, 1.82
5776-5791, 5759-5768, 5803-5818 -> 0.86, 1.82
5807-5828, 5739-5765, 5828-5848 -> -0.39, 1.81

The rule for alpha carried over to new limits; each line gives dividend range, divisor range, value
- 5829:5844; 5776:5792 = 1.07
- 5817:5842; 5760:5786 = 1.05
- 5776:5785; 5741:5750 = 0.97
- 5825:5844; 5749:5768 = 1.03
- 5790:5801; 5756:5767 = 0.90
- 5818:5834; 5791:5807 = 1.09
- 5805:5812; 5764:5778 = 1.06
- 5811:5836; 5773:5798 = 1.10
